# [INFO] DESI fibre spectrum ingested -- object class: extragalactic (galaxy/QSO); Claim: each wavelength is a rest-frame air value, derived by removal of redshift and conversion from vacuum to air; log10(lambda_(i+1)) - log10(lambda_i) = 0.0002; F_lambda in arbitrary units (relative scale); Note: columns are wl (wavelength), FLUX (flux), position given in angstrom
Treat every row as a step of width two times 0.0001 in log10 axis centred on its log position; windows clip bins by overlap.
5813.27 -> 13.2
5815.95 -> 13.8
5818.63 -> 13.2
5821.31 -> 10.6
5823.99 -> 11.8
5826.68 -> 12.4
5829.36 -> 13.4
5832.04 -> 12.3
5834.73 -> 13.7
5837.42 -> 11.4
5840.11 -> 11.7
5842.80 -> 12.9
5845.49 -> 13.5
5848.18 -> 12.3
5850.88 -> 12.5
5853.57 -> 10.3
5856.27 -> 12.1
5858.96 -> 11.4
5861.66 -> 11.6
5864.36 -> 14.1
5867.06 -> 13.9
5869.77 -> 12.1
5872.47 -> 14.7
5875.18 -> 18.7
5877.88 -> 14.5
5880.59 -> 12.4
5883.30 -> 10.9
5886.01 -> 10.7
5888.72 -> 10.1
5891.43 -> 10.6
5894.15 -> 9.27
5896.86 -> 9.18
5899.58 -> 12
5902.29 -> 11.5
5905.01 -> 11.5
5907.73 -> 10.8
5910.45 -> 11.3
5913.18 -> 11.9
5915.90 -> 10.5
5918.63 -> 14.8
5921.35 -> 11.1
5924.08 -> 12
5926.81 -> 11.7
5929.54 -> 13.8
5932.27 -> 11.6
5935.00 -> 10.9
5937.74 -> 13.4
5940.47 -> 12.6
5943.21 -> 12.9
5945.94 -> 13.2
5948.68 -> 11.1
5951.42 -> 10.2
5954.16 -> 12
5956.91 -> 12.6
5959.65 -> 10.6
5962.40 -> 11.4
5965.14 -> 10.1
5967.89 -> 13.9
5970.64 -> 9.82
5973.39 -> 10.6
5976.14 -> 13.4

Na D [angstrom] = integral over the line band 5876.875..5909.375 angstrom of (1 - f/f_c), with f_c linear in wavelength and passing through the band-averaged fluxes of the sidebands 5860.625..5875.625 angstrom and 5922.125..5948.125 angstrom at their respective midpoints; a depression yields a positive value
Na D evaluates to 5.6 angstrom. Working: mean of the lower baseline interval 14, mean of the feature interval 11.1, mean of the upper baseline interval 12.4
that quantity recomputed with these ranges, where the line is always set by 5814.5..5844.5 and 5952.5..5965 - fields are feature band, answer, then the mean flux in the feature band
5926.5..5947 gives -1.6 angstrom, 12.5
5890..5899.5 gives 1.6 angstrom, 10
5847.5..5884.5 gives -2.4 angstrom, 13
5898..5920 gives 0.2 angstrom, 11.8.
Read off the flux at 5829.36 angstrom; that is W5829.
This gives 13.4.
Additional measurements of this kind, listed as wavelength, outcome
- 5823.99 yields 11.8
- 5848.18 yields 12.3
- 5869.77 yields 12.1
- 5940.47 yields 12.6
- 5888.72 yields 10.1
